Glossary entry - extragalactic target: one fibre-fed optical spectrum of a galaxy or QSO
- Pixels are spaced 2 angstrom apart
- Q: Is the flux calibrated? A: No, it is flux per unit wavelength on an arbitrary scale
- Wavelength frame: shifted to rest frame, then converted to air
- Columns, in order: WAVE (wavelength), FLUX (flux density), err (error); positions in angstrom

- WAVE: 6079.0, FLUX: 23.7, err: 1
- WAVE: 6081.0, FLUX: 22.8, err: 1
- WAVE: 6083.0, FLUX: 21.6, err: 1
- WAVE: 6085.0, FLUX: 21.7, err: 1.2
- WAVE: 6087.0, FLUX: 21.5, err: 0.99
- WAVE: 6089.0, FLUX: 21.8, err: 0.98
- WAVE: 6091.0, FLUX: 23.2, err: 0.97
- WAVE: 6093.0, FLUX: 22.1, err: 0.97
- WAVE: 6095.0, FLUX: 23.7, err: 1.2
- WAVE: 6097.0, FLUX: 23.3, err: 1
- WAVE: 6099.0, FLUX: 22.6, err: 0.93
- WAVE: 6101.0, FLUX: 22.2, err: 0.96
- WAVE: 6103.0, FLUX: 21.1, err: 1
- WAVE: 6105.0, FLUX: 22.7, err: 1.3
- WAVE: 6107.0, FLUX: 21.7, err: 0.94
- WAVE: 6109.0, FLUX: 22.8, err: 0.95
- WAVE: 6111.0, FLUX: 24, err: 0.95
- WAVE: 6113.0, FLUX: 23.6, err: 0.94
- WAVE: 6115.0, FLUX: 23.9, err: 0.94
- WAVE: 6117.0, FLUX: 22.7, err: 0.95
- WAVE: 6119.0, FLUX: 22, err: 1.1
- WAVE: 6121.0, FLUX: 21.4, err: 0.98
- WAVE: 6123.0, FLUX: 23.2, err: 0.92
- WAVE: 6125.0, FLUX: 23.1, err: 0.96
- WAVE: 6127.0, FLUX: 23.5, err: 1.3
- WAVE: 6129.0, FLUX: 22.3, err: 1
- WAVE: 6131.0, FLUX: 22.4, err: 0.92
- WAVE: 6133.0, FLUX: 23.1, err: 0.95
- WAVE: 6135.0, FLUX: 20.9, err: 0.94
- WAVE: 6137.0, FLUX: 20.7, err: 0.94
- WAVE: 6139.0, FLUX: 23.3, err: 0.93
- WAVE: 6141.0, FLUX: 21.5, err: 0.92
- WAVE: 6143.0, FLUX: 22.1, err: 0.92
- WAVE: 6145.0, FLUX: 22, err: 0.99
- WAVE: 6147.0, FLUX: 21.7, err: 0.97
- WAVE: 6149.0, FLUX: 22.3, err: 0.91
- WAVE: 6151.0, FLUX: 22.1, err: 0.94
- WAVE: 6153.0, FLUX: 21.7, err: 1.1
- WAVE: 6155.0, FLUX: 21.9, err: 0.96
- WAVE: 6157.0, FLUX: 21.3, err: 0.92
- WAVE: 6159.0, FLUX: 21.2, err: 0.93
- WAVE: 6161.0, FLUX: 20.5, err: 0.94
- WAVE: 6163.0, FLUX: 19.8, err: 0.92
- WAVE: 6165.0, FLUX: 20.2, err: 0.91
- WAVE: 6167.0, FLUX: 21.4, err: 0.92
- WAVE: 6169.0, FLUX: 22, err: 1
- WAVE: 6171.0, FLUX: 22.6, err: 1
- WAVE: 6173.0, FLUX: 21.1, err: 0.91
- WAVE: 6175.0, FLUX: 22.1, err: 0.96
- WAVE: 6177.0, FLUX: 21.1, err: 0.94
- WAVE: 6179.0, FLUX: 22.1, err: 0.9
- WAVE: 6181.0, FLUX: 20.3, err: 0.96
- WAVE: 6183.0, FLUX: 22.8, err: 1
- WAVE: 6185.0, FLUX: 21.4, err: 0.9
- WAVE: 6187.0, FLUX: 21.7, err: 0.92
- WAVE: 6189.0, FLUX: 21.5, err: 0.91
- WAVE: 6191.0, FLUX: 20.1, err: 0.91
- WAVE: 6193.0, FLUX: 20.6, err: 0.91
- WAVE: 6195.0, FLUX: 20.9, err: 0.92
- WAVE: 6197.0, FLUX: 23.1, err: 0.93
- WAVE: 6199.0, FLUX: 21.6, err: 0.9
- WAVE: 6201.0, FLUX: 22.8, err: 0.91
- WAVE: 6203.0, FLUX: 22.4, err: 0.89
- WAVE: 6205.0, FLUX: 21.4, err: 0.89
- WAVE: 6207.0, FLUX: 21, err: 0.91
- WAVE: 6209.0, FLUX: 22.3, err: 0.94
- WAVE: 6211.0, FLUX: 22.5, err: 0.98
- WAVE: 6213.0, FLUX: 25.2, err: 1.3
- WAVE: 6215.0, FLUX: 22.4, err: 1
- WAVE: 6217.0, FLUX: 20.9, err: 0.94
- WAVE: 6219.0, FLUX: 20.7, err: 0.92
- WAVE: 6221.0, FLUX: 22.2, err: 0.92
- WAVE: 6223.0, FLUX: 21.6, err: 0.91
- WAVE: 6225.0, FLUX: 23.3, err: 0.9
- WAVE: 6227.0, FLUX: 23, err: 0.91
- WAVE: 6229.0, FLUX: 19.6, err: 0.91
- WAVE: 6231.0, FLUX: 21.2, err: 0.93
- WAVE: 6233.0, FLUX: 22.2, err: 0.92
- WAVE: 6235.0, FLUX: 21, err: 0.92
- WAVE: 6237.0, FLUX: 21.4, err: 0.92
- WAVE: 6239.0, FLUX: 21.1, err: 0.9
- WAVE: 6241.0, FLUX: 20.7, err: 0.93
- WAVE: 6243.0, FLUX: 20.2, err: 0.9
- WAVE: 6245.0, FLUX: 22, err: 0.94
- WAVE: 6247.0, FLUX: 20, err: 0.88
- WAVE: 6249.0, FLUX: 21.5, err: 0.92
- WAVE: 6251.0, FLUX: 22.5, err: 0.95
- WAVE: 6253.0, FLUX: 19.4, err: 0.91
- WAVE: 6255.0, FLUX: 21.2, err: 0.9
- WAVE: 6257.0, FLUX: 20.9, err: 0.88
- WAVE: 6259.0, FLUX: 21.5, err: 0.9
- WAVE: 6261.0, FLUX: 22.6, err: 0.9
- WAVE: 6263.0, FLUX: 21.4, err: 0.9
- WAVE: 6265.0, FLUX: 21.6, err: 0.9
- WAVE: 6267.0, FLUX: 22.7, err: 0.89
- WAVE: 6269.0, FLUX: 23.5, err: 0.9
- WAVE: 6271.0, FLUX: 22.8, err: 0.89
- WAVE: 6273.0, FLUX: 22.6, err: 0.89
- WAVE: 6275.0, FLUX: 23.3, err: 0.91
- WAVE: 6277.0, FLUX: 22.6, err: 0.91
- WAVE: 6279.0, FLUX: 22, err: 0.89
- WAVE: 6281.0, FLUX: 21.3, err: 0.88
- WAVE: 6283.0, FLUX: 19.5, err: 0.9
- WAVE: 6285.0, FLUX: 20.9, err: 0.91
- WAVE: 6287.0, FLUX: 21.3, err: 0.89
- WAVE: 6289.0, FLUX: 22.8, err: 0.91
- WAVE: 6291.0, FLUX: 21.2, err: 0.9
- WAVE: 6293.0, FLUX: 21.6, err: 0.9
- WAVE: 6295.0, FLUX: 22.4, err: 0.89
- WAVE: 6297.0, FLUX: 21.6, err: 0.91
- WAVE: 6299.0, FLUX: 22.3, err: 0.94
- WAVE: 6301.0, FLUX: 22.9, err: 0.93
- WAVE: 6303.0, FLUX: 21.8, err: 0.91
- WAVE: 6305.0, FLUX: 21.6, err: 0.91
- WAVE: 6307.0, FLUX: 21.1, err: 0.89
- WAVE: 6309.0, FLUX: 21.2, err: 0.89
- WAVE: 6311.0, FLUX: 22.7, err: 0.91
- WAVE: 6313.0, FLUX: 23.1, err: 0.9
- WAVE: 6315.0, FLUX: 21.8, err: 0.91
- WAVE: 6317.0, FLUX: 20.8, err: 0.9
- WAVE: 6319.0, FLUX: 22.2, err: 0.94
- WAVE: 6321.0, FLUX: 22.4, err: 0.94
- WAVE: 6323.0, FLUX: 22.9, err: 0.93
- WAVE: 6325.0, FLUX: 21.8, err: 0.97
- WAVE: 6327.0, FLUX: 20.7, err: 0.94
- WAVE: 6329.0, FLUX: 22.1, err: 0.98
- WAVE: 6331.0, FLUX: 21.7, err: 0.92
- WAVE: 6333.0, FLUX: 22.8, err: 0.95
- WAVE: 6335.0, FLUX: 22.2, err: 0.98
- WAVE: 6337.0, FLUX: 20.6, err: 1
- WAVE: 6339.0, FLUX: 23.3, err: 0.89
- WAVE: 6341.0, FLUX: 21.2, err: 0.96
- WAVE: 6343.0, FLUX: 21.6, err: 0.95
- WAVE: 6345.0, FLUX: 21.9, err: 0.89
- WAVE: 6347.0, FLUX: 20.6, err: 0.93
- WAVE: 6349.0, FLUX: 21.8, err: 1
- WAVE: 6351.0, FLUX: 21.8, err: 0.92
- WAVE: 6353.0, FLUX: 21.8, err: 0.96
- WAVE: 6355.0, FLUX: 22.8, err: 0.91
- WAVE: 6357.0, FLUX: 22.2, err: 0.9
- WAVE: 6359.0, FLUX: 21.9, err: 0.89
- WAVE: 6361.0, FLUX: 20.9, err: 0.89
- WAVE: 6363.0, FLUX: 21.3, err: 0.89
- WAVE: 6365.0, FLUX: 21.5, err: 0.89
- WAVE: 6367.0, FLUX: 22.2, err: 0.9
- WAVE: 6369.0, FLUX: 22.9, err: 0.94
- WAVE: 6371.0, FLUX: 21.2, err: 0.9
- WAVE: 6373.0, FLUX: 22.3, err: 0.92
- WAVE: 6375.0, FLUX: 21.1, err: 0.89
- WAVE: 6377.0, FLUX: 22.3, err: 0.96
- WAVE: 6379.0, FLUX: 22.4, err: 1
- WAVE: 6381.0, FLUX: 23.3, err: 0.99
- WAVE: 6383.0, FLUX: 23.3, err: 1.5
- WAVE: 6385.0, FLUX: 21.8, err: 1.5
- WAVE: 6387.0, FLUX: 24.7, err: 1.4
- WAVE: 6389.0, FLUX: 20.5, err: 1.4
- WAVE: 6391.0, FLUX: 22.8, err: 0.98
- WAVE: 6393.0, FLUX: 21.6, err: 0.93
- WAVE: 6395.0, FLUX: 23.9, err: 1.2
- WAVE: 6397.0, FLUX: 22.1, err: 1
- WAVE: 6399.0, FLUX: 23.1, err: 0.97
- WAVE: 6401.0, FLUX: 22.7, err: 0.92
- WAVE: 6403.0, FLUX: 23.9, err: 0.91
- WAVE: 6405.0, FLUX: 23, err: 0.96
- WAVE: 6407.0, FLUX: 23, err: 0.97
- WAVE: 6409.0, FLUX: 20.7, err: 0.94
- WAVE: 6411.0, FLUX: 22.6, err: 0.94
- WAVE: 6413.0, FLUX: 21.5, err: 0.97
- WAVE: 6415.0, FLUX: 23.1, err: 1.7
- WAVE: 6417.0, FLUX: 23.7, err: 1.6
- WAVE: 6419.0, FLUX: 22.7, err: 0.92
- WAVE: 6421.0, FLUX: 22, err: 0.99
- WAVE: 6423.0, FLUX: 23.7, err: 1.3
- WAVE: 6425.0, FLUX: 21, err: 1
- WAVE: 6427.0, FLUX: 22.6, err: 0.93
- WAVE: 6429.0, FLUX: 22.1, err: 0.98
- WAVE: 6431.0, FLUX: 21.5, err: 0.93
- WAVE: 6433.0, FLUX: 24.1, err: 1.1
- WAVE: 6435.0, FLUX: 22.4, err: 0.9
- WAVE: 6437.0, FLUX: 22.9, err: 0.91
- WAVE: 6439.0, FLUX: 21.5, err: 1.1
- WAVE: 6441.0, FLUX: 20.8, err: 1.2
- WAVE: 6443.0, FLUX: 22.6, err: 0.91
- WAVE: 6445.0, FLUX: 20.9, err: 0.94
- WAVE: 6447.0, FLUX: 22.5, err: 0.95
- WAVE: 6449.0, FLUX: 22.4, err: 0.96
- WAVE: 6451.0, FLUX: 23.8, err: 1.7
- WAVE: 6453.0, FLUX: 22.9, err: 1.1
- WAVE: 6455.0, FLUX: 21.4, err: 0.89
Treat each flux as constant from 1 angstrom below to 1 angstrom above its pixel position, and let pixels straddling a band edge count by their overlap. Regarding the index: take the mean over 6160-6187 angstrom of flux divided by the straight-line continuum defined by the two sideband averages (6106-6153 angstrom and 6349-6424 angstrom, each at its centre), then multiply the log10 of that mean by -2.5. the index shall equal 0.053 mag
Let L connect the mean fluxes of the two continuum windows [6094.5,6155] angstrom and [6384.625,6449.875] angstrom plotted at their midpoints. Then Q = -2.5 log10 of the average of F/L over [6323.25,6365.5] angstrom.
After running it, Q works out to 0.03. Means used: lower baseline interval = 22.4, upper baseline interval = 22.4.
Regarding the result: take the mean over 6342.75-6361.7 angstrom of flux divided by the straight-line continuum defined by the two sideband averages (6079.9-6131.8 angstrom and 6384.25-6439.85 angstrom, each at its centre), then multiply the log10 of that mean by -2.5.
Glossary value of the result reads 0.04 mag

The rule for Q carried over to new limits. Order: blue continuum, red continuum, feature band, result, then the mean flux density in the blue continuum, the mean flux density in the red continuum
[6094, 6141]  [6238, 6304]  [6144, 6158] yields 0.03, 22.6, 21.7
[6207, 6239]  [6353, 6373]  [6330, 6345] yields 0.00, 21.9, 21.9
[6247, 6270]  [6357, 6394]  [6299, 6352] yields 0.00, 21.6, 22.1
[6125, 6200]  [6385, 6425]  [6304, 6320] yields 0.02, 21.7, 22.6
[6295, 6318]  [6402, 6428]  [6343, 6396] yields 0.01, 21.9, 22.6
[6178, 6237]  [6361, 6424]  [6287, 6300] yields 0.01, 21.8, 22.5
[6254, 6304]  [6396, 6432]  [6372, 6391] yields 0.00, 21.9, 22.5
